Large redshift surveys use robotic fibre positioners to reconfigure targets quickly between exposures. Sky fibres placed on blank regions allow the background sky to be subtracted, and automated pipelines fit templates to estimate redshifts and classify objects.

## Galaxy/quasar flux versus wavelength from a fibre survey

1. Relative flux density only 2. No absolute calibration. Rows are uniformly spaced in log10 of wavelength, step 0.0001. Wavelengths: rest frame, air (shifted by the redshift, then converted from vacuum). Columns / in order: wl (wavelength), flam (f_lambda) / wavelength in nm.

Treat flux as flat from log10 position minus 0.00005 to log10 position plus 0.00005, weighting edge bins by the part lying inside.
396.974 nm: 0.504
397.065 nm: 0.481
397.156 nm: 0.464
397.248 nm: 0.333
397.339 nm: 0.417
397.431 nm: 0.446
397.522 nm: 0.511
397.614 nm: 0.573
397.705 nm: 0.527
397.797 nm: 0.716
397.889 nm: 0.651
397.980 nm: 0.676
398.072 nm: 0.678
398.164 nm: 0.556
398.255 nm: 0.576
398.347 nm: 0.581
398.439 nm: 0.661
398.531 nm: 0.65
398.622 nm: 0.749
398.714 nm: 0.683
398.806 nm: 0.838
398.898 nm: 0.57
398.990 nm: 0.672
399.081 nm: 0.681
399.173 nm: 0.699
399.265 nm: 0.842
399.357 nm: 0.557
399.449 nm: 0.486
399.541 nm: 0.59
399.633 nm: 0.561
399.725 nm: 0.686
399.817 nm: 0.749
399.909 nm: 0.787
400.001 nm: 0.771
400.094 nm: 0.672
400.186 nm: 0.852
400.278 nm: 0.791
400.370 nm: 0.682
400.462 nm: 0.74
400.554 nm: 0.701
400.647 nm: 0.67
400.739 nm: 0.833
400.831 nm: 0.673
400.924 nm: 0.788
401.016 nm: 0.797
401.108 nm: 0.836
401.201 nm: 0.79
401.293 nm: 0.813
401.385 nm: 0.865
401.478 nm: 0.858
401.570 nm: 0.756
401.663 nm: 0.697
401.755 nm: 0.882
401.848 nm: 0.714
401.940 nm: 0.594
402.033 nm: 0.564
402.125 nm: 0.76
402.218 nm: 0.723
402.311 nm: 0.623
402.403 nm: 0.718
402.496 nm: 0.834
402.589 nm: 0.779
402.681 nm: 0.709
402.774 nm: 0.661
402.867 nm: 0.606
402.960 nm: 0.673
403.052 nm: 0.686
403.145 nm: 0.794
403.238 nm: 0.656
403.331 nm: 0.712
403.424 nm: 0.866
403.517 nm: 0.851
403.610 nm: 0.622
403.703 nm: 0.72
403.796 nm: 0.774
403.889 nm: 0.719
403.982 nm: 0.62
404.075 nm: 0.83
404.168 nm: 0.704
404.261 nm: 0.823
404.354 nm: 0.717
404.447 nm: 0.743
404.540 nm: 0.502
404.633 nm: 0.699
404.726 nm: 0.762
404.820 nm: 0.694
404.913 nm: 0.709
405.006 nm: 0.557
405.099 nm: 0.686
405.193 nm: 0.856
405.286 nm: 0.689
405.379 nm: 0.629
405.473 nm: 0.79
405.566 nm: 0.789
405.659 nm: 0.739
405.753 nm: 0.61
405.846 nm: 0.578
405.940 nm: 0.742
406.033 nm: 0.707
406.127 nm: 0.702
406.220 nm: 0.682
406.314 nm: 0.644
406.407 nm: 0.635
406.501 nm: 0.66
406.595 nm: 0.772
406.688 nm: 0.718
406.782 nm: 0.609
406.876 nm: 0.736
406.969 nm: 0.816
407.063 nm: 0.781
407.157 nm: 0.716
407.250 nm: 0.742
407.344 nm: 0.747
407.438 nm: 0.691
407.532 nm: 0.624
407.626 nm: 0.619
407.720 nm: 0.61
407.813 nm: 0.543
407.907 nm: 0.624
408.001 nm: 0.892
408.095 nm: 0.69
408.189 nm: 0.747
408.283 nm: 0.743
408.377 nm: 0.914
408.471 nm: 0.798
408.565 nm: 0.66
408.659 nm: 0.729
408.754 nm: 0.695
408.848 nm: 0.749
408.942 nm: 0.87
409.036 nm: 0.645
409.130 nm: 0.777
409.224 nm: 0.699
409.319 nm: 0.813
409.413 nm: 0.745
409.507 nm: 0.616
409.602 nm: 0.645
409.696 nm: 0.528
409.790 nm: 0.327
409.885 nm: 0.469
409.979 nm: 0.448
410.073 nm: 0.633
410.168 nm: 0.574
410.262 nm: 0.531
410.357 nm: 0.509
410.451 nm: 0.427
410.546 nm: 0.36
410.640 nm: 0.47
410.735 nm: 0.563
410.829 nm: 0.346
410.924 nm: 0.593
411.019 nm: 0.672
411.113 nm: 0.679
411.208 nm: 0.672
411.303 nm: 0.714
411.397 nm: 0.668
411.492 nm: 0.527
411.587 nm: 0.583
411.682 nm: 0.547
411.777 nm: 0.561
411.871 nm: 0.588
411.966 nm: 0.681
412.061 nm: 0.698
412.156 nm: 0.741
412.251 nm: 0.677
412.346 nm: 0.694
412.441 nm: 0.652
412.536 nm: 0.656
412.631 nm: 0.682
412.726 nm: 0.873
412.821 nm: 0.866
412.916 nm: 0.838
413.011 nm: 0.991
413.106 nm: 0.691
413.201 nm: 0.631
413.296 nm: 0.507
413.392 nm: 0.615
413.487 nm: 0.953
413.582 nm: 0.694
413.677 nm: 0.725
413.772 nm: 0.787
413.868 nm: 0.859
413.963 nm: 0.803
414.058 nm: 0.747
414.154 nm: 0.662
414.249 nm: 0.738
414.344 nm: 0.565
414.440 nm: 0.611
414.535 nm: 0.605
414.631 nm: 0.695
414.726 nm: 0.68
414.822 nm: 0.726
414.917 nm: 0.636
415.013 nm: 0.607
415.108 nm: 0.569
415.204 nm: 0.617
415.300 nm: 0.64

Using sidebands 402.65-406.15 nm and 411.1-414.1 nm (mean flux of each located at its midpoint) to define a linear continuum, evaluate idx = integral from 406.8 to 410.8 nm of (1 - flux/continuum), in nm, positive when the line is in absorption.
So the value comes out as 0.31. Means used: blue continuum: 0.708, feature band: 0.653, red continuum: 0.707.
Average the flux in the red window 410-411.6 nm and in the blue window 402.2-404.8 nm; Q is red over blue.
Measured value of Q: 0.78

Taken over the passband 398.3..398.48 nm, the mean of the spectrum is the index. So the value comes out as 0.618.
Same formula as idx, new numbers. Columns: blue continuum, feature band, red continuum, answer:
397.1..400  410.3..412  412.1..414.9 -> 0.34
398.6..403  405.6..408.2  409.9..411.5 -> -0.32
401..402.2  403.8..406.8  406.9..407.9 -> 0.06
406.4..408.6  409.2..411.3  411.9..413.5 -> 0.46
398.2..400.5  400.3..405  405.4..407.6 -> -0.25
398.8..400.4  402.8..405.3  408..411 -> -0.19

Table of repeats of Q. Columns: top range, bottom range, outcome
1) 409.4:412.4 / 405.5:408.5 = 0.81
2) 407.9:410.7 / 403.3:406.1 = 0.90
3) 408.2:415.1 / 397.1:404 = 0.96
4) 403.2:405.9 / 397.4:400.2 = 1.09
